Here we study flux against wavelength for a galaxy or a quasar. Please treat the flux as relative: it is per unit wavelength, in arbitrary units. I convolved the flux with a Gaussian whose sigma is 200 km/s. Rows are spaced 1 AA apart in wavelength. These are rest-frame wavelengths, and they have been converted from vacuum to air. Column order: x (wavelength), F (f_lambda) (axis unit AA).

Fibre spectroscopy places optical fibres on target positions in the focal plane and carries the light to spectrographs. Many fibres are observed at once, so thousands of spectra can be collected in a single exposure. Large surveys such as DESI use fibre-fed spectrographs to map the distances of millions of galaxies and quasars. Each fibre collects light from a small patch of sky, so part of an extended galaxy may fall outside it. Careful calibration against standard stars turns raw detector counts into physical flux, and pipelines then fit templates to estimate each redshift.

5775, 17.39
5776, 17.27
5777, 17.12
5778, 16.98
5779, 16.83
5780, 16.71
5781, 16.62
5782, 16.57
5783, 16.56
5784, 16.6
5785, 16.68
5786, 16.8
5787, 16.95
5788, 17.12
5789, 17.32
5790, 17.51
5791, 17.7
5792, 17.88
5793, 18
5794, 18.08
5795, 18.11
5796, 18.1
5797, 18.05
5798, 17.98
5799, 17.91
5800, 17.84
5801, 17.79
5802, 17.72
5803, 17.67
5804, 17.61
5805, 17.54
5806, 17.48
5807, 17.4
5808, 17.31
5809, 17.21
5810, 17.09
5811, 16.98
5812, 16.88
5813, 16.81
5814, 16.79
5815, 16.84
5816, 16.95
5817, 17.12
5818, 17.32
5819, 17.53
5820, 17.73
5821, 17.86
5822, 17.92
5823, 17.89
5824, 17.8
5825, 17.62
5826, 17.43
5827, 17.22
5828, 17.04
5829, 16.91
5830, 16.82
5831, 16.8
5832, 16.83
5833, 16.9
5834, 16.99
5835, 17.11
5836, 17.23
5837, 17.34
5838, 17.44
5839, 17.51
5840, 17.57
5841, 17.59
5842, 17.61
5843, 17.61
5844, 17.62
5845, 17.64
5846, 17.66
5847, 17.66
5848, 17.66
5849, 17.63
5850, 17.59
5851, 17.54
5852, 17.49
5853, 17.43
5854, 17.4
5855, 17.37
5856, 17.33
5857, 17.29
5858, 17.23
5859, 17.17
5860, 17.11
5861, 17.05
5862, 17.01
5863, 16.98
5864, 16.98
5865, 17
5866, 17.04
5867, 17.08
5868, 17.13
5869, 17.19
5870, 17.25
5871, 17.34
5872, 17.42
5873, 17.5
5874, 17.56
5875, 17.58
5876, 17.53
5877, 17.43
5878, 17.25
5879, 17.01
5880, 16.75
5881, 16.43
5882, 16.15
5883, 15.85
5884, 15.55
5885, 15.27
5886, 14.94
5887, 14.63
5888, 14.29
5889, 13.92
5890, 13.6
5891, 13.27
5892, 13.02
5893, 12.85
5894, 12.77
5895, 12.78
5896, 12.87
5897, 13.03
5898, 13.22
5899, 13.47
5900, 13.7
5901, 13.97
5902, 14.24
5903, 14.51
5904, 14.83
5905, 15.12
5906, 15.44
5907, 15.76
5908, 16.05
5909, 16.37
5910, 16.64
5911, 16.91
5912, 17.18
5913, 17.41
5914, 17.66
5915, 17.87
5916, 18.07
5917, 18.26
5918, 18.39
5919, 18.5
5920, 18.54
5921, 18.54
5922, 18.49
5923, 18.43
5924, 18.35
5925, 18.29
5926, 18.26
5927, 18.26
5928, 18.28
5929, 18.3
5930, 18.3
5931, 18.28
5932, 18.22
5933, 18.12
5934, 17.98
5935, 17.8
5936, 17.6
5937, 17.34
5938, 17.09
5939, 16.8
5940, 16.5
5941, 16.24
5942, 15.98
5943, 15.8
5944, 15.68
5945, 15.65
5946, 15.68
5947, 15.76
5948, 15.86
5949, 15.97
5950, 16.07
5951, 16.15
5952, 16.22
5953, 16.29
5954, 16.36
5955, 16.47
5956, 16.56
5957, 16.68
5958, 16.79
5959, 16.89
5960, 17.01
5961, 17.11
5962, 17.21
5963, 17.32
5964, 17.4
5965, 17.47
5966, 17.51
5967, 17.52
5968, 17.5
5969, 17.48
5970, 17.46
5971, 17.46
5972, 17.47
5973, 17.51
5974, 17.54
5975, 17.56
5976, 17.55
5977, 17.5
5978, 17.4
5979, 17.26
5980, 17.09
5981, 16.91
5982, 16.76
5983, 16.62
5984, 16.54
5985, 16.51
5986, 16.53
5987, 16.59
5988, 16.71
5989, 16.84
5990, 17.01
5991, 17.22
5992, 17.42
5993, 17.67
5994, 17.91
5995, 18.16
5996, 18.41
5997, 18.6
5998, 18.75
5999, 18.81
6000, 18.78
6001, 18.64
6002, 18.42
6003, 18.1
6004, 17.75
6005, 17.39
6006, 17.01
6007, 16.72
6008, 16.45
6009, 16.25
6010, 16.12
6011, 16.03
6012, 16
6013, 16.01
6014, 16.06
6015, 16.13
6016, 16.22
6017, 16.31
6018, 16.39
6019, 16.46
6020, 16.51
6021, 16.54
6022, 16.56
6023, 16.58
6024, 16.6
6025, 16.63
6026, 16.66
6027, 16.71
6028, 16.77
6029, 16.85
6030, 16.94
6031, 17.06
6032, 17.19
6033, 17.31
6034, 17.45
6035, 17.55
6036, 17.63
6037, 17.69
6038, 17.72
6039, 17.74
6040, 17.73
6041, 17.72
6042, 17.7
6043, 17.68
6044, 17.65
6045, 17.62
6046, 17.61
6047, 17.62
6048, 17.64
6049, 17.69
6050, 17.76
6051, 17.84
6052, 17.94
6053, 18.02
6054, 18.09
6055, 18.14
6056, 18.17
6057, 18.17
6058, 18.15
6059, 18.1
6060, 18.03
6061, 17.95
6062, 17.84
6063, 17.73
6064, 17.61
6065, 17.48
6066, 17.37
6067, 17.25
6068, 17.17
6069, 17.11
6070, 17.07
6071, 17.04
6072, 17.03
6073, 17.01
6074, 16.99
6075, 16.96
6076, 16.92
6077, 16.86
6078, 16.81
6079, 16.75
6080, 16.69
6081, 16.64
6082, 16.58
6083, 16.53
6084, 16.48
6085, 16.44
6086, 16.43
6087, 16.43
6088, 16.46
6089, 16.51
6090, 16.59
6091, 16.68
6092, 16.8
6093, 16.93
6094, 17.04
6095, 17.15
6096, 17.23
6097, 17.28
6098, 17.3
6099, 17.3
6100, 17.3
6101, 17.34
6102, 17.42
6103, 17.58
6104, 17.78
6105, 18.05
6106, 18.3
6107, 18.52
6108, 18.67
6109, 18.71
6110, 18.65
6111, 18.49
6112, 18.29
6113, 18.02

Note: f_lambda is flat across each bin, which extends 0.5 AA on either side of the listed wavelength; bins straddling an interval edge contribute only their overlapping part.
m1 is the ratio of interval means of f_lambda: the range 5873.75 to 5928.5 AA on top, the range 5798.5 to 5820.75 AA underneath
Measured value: 0.92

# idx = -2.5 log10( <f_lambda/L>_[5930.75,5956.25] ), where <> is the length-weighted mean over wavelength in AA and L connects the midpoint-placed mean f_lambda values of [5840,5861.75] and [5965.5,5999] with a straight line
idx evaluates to 0.05 mag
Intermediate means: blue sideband 17.5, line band 16.6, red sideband 17.4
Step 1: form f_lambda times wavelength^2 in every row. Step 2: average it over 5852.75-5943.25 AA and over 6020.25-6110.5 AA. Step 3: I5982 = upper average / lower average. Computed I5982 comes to 1.11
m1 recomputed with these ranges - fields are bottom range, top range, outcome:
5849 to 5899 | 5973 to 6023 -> 1.06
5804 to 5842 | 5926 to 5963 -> 0.98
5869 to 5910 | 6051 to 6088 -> 1.13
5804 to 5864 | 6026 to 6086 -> 1.00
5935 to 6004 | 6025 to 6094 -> 1.01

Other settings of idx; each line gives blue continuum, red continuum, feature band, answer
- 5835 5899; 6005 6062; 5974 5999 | -0.02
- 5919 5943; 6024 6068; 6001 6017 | 0.06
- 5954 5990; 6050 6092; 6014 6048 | 0.01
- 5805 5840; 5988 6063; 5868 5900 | 0.13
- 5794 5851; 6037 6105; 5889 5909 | 0.24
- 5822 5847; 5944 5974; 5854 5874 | 0.00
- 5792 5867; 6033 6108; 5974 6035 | 0.02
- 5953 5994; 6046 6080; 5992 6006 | -0.06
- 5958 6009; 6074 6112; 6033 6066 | -0.03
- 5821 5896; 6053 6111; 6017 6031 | 0.03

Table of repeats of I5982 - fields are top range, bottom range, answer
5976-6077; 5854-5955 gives 1.10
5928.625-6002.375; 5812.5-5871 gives 1.03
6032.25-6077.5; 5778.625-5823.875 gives 1.10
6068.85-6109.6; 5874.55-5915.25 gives 1.20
